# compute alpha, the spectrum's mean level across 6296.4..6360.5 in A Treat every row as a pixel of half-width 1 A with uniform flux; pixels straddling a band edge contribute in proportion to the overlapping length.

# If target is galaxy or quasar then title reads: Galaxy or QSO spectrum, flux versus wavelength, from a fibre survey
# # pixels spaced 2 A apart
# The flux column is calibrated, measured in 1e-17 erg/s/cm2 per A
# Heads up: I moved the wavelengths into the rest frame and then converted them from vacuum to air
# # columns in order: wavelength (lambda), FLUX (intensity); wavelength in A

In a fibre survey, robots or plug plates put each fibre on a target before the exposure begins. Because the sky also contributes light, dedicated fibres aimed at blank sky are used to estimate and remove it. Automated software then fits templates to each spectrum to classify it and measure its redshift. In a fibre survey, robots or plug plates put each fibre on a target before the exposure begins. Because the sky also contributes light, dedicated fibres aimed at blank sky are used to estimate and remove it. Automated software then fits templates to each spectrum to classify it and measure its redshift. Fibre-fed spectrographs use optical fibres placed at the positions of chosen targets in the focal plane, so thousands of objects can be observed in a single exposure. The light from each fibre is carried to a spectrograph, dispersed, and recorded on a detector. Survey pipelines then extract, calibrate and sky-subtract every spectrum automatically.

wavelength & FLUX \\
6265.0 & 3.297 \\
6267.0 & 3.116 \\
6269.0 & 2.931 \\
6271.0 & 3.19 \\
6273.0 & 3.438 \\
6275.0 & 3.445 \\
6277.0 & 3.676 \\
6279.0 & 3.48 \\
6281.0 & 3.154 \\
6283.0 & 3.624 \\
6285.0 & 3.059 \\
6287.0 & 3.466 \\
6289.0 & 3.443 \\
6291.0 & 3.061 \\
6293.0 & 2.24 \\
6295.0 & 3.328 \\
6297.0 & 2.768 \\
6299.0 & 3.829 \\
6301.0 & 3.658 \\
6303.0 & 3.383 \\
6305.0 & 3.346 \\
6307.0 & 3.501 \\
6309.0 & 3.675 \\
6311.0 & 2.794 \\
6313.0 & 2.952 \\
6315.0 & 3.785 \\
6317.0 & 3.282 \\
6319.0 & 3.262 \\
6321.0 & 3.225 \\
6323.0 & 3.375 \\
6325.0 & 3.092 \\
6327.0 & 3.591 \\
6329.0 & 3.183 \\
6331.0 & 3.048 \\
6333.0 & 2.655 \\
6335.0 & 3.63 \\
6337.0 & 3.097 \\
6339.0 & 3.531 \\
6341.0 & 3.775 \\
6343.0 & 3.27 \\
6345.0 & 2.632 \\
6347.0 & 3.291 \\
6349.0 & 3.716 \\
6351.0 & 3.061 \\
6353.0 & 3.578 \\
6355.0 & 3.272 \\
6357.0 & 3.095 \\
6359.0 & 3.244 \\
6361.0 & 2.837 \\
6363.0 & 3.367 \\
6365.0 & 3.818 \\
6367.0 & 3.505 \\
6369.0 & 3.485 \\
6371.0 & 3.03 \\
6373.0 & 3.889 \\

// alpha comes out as 3.3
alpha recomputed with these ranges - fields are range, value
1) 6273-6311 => 3.33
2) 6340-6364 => 3.26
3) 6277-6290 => 3.39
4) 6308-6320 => 3.29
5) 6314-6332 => 3.32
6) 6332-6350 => 3.29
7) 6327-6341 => 3.26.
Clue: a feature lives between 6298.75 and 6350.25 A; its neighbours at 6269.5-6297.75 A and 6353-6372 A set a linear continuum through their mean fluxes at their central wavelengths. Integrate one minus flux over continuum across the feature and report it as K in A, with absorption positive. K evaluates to -0.7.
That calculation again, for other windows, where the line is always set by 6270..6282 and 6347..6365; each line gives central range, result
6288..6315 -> 0.94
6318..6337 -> 0.65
